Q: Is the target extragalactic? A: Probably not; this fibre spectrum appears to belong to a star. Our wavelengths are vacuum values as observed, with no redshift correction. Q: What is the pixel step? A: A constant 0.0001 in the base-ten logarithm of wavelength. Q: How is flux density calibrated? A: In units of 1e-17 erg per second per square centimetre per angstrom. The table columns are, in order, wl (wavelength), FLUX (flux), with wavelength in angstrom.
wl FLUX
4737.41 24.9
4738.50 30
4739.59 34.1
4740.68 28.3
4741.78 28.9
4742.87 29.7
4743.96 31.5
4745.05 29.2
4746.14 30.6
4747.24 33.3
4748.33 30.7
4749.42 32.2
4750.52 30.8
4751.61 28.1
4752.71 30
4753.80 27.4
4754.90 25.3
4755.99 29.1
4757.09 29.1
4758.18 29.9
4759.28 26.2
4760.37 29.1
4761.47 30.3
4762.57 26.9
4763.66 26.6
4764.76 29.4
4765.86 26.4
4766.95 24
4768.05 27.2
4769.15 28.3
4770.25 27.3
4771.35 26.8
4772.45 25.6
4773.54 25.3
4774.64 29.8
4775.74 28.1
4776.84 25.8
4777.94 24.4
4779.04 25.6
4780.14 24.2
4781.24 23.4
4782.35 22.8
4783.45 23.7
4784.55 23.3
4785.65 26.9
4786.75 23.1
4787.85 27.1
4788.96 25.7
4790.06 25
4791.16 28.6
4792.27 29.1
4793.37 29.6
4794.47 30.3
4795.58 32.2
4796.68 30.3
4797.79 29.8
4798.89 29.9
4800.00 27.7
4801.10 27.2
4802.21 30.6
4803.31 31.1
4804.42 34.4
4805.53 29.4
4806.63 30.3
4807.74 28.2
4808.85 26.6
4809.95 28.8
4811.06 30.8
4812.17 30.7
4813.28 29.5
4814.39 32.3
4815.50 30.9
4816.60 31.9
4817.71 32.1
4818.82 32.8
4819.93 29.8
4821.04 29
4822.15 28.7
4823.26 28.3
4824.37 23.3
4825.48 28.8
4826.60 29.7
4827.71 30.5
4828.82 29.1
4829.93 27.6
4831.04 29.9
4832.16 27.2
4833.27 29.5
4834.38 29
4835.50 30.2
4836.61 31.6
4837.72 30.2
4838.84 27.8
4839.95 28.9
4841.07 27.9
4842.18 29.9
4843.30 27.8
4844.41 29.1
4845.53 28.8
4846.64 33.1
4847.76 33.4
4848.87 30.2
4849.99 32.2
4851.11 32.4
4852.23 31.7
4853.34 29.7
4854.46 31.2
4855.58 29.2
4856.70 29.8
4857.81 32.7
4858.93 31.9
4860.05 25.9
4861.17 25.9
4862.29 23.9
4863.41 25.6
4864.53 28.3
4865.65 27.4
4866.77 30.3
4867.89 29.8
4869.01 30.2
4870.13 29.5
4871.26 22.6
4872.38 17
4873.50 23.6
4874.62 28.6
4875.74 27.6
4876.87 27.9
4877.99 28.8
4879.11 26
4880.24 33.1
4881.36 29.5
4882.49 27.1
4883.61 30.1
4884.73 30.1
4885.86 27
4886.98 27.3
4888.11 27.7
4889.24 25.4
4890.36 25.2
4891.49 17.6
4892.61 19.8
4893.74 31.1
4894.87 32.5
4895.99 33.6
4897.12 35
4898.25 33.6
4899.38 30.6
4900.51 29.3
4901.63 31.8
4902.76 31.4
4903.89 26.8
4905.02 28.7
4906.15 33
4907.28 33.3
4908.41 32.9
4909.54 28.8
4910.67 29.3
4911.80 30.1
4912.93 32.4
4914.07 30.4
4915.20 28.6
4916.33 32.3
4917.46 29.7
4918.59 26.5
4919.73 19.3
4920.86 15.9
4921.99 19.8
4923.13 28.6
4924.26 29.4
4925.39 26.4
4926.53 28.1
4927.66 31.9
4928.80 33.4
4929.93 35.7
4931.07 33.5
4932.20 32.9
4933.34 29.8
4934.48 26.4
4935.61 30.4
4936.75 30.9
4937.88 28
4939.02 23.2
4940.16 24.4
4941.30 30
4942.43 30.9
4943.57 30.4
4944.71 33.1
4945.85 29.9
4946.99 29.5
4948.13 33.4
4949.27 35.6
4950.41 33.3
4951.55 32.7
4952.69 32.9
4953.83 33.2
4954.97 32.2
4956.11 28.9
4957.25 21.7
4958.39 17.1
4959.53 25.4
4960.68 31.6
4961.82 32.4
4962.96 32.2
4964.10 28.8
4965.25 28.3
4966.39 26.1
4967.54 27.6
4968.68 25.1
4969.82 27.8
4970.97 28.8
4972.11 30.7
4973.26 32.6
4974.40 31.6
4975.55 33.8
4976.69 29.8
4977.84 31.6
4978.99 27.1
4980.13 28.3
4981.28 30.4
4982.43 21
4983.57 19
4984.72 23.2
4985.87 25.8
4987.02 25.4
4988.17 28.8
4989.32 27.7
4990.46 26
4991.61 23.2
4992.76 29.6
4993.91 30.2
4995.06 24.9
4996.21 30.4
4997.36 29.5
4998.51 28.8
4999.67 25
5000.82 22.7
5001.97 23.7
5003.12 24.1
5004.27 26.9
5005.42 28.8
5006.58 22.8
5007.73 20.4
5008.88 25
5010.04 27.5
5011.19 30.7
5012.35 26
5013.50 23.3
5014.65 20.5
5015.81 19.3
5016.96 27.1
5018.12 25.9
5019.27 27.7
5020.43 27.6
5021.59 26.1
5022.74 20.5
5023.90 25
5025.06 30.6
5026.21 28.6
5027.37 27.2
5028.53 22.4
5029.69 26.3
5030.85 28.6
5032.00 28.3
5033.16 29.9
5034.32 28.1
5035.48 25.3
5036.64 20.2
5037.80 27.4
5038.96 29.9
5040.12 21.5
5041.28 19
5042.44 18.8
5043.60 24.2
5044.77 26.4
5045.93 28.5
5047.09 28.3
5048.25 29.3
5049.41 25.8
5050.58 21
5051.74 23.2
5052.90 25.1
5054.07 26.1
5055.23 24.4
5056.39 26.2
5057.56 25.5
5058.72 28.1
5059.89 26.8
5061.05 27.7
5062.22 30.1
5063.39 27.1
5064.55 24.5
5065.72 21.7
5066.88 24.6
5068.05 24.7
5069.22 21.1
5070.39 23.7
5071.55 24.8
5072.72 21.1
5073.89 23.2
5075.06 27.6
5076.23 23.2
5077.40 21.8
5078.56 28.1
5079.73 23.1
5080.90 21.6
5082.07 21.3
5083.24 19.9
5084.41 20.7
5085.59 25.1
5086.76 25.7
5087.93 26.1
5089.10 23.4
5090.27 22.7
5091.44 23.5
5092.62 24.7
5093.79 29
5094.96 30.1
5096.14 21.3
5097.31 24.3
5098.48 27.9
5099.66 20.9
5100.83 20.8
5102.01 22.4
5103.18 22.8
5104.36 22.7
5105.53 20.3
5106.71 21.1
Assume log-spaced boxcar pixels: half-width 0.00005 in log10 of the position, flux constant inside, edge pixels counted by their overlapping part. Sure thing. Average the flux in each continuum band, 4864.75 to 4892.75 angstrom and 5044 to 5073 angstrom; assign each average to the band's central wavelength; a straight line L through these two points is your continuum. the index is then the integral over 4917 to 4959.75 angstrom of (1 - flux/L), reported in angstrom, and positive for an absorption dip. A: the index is -3.9 angstrom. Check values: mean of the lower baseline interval 26.9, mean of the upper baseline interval 25.5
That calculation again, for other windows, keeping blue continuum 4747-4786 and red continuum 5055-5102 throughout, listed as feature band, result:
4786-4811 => -1.8 angstrom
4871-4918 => -4.9 angstrom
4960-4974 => -2.1 angstrom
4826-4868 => -4.6 angstrom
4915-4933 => -1.7 angstrom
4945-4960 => -2.5 angstrom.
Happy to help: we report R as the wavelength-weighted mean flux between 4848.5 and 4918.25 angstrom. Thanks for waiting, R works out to 28.9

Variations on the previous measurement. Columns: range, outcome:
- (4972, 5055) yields 26.2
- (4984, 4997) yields 26.8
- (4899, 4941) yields 29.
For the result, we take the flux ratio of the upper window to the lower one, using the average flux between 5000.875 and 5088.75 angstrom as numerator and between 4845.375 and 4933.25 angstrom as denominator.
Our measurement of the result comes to 0.87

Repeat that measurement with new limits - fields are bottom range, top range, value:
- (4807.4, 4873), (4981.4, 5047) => 0.88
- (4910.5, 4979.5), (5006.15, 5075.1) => 0.87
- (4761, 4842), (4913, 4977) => 1.03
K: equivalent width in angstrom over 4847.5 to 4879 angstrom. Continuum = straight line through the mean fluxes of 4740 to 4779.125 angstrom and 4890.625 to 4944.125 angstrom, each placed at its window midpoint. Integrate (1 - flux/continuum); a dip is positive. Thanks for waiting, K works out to 0.5 angstrom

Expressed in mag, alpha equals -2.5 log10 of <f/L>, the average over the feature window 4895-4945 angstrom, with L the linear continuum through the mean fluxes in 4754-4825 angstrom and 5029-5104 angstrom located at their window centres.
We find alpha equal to -0.119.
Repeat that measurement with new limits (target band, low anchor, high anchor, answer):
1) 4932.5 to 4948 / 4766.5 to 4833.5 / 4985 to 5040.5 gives -0.09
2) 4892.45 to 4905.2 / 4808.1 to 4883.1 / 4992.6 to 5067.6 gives -0.10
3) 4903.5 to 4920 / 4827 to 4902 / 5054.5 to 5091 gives -0.07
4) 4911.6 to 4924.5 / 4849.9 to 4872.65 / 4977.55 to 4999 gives 0.04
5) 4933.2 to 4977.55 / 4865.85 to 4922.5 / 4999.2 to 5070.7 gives -0.10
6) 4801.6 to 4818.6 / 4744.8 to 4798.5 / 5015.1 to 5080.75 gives -0.12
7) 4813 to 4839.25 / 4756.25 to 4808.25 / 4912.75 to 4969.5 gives -0.06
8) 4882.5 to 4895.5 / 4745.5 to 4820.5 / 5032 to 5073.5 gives 0.01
